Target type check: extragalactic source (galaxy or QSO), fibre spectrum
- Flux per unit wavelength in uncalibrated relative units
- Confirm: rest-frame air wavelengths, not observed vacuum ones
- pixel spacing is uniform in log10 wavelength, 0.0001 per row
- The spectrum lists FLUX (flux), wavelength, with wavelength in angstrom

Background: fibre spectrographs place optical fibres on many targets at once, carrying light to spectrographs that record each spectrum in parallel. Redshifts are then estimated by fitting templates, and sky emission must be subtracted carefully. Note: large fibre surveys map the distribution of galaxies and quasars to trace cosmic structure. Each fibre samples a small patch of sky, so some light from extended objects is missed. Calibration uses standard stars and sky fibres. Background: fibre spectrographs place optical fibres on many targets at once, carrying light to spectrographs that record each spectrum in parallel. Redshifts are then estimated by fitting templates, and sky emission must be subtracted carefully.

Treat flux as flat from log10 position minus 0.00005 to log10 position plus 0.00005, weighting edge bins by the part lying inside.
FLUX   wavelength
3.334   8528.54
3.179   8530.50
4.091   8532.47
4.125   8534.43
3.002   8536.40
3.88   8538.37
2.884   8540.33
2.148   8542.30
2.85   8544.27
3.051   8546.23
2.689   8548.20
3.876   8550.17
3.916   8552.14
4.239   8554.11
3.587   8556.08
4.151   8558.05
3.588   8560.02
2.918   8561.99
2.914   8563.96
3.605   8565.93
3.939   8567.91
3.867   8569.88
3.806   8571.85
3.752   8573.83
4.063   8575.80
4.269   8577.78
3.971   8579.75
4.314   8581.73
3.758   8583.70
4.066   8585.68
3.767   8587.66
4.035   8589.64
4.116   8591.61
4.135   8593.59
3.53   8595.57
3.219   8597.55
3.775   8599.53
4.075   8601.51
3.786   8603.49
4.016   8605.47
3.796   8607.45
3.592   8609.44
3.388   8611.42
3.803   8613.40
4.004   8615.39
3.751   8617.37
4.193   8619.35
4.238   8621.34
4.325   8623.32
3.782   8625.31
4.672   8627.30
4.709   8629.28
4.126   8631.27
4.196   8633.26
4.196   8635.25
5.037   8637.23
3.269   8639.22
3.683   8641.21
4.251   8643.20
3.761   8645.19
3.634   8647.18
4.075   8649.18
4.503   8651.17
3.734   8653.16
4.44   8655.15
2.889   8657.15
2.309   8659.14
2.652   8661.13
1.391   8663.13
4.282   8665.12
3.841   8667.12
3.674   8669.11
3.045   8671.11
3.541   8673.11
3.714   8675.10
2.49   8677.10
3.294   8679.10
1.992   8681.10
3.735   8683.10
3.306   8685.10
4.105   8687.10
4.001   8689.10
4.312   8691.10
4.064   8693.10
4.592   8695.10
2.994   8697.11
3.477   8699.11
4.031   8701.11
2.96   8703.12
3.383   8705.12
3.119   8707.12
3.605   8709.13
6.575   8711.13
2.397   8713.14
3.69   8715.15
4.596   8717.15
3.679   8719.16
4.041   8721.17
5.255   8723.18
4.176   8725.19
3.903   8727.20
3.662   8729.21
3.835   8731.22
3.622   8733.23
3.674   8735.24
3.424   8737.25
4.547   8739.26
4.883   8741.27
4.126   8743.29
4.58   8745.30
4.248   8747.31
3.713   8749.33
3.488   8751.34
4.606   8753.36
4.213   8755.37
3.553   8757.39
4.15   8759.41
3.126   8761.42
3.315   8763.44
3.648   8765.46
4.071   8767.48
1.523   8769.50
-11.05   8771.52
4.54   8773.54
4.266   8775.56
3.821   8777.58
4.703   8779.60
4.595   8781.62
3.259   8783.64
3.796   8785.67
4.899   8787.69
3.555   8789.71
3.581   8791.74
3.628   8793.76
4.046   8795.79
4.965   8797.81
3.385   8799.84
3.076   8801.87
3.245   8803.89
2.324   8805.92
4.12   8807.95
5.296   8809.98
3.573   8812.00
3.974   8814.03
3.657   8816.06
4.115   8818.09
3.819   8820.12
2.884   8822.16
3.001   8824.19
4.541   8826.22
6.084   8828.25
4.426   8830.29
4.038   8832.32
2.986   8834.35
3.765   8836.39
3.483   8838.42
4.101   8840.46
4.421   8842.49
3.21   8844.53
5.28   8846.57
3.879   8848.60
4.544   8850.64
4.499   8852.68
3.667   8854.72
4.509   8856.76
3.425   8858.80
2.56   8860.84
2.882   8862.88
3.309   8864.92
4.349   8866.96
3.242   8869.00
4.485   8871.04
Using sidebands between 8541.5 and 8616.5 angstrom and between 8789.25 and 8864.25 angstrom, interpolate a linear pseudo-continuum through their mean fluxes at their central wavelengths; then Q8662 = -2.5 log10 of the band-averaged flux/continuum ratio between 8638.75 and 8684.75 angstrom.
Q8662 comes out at 0.106 mag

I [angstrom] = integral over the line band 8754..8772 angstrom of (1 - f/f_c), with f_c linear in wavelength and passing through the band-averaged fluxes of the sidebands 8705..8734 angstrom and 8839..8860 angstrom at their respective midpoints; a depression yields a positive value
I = 7.84 angstrom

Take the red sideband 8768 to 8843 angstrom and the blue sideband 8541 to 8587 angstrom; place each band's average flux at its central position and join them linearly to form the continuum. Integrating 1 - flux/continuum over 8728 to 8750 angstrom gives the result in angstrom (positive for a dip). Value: -3.3 angstrom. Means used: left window 3.62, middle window 4.03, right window 3.47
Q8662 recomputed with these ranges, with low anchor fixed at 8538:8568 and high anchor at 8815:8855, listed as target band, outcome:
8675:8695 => 0.04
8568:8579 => -0.16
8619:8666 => -0.08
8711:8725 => -0.11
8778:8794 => -0.03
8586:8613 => -0.10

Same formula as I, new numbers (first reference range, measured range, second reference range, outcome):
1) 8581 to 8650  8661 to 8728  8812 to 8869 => 4.8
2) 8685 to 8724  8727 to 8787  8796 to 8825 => 6.5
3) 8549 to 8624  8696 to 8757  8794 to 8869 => -1.5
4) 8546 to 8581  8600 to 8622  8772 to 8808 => -1.1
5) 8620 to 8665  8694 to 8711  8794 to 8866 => 0.7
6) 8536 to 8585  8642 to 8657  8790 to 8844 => -1.3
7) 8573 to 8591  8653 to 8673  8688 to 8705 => 3.3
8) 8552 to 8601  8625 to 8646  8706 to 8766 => -1.6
